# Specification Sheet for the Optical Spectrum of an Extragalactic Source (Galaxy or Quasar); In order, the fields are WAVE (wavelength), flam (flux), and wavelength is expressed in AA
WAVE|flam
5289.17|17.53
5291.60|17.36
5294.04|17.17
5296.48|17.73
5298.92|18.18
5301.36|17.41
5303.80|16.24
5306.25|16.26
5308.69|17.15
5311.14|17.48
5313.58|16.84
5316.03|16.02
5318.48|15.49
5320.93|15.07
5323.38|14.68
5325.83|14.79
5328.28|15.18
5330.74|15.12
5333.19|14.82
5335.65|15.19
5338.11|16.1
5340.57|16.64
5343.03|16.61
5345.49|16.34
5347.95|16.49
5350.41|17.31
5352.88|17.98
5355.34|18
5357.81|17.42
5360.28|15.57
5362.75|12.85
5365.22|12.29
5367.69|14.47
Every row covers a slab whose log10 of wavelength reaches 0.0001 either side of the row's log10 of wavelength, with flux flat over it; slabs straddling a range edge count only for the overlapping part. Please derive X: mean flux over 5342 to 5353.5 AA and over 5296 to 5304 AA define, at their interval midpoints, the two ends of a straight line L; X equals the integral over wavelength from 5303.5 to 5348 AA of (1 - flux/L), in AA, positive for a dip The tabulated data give 3.3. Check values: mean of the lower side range 17.5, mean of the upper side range 16.9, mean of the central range 15.9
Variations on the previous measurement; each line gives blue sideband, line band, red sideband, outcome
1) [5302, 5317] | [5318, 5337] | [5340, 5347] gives 1.8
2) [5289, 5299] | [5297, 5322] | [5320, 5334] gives -0.5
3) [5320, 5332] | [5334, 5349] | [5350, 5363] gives -0.3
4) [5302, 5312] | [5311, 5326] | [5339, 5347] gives 0.9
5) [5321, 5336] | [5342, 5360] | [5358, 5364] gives -2.8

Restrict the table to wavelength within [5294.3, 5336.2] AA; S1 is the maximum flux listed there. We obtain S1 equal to 18.18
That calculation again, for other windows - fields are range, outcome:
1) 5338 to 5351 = 17.31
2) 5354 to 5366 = 18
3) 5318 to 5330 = 15.49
